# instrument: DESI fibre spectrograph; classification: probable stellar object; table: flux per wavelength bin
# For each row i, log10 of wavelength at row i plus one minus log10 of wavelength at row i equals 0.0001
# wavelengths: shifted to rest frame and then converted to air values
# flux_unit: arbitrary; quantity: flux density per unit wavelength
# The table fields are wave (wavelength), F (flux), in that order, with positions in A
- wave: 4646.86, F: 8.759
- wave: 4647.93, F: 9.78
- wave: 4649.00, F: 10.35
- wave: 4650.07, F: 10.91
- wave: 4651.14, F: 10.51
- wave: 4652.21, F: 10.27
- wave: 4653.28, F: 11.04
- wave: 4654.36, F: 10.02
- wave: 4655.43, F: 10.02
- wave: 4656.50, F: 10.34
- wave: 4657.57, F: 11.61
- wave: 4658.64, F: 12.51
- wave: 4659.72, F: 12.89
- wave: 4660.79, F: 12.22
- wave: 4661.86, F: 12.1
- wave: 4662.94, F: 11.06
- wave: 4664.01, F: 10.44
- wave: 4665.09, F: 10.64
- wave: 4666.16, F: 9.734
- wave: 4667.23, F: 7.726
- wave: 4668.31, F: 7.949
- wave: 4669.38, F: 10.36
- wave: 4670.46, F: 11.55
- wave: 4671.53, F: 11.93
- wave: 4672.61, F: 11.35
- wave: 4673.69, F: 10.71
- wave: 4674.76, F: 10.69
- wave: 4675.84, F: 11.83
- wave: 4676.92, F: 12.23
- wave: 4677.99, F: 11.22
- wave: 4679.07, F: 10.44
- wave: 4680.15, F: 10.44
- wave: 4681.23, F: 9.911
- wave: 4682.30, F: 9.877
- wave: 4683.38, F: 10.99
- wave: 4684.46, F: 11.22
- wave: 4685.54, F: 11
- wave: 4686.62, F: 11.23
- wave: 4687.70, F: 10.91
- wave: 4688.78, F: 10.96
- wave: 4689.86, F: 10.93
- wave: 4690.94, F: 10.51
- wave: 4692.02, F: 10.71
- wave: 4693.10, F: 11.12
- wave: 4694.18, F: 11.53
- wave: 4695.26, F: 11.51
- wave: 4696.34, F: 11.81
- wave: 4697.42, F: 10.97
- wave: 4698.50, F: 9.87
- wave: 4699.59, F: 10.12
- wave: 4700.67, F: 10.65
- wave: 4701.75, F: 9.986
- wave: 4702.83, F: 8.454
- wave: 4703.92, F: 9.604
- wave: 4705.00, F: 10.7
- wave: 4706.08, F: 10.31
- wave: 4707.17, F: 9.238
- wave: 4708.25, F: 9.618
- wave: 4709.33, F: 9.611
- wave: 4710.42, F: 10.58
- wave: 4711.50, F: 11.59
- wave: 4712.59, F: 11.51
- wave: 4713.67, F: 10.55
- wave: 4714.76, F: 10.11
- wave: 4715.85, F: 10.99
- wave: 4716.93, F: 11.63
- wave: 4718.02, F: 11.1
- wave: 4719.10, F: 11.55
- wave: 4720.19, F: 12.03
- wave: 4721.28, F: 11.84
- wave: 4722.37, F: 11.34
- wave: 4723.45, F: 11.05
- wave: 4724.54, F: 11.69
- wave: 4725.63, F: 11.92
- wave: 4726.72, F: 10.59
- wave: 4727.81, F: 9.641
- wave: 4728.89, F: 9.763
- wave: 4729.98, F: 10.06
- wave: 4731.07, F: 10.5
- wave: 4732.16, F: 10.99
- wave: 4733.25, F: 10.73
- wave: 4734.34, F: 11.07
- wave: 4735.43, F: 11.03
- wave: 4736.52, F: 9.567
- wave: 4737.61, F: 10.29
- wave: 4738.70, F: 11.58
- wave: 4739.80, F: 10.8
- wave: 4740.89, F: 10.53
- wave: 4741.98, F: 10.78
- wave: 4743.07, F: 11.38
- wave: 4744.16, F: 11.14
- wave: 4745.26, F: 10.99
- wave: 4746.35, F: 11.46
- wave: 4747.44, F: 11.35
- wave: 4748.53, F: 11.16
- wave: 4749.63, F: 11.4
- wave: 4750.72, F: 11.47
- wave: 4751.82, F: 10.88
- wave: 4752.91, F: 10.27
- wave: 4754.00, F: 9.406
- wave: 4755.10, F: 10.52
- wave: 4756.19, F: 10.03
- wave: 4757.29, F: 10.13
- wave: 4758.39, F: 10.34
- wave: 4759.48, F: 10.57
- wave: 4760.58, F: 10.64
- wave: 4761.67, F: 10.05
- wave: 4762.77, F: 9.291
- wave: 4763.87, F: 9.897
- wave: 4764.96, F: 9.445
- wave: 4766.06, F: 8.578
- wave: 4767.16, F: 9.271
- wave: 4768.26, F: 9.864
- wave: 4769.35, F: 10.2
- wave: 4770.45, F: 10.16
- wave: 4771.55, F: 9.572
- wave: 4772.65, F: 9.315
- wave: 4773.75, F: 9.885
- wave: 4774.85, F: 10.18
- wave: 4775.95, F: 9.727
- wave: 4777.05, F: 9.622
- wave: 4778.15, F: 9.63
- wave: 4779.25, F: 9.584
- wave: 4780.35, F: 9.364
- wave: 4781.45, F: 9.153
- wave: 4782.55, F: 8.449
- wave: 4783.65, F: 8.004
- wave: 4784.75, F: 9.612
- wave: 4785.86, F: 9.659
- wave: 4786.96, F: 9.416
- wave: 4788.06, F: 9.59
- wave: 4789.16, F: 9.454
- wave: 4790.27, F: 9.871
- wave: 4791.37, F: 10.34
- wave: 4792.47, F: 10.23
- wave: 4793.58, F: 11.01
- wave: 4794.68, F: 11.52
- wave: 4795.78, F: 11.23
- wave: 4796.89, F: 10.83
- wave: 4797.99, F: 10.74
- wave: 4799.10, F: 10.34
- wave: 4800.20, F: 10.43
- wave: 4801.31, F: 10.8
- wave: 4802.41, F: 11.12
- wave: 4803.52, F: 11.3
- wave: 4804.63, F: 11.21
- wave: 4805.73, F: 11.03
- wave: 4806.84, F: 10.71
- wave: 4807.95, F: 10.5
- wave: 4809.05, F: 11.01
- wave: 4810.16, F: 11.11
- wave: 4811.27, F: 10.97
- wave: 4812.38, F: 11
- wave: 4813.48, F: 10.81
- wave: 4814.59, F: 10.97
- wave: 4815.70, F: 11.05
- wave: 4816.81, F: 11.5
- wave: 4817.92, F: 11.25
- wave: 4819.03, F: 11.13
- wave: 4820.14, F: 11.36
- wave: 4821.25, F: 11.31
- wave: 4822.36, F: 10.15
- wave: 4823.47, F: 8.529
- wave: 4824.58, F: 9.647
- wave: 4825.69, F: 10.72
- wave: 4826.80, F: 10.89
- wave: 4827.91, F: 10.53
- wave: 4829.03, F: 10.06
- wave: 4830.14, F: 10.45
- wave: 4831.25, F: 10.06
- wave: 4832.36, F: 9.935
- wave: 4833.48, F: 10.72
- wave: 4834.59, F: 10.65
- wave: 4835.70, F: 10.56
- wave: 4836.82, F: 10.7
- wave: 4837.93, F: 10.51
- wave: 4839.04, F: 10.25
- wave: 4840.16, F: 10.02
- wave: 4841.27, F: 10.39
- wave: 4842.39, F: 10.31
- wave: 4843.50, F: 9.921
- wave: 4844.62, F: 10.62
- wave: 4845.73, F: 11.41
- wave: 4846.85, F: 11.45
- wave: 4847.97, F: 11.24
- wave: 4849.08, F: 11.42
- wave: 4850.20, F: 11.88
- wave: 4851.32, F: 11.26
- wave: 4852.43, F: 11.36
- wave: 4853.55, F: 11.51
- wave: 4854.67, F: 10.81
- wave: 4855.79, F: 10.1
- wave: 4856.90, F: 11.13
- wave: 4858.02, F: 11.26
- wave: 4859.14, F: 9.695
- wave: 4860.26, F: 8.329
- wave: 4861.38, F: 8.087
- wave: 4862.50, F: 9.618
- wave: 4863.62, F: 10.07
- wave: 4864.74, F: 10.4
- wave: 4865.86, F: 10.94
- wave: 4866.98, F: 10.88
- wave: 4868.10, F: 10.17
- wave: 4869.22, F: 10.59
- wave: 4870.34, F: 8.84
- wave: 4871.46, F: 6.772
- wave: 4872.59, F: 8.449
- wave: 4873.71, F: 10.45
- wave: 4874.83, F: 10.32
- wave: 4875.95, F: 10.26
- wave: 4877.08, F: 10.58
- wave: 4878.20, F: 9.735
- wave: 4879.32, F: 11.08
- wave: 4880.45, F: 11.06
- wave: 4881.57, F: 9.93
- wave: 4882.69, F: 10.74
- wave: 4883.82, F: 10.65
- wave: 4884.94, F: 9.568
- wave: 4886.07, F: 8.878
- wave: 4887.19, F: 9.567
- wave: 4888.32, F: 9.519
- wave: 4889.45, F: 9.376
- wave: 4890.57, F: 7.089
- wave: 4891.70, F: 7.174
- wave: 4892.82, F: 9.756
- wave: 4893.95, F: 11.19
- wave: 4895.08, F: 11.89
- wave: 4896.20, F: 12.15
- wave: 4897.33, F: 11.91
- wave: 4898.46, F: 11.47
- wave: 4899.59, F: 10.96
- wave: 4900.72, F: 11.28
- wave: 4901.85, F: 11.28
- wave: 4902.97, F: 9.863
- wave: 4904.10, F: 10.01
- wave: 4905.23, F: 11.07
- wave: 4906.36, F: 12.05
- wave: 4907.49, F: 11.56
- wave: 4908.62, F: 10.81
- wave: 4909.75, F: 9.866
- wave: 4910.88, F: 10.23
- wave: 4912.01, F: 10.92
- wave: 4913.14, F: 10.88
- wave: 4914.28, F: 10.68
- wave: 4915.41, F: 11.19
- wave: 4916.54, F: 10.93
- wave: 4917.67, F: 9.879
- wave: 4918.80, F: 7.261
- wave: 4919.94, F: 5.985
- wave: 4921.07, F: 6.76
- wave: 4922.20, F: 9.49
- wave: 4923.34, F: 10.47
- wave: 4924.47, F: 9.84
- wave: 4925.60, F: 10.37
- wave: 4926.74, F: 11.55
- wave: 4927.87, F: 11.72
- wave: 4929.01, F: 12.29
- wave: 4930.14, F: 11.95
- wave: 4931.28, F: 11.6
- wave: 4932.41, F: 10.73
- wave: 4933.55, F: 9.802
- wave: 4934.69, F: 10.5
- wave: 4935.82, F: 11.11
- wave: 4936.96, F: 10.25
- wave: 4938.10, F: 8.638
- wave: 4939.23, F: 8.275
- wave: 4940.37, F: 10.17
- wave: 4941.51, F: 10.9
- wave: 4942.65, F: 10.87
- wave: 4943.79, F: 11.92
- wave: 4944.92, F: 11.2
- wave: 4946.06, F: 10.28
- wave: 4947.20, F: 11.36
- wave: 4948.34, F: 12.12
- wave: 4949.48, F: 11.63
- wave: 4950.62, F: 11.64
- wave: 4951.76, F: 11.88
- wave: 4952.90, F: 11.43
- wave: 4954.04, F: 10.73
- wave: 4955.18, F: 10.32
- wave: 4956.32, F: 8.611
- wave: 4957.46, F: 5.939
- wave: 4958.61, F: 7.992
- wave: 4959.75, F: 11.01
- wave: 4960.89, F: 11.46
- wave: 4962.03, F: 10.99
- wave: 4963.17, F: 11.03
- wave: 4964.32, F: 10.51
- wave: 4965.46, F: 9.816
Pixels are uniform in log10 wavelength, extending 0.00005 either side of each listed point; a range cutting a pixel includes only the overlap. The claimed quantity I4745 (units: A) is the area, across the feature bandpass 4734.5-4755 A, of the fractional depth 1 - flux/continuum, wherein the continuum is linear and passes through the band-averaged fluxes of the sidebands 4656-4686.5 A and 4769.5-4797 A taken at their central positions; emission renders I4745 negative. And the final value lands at -1.4 A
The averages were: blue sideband 10.9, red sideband 9.8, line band 10.9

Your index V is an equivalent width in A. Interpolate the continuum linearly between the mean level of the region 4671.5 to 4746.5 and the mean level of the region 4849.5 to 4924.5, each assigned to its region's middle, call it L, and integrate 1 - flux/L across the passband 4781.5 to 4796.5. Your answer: 0.9 A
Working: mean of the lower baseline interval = 10.8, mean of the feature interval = 9.86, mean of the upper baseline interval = 10.1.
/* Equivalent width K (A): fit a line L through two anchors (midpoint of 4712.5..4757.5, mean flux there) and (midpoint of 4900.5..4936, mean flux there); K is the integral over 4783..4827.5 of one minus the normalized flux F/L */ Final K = 0.6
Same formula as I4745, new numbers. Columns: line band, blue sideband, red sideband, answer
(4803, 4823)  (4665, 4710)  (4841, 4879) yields -1.2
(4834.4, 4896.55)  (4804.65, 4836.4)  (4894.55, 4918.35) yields 3.5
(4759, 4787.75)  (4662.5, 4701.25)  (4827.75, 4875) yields 2.5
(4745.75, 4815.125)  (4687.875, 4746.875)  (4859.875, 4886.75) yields 0.9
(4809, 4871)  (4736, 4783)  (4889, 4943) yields -1.8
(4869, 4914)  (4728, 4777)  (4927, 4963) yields 1.3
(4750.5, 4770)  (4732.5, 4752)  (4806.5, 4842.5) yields 1.6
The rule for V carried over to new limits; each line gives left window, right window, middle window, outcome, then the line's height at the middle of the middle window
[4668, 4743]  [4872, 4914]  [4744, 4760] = -0.1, 10.7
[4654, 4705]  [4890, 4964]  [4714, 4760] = -0.7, 10.7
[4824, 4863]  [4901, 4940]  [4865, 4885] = 0.7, 10.4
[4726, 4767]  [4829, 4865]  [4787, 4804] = -0.1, 10.5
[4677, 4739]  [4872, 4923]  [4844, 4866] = -0.8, 10.3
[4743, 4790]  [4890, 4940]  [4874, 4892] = 0.9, 10.3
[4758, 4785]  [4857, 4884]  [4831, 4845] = -0.7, 9.85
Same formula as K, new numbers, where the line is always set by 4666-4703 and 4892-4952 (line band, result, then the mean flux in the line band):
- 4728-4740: 0.1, 10.5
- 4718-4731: -0.4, 11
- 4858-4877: 1.7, 9.69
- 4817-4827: 0.1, 10.6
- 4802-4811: -0.3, 11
